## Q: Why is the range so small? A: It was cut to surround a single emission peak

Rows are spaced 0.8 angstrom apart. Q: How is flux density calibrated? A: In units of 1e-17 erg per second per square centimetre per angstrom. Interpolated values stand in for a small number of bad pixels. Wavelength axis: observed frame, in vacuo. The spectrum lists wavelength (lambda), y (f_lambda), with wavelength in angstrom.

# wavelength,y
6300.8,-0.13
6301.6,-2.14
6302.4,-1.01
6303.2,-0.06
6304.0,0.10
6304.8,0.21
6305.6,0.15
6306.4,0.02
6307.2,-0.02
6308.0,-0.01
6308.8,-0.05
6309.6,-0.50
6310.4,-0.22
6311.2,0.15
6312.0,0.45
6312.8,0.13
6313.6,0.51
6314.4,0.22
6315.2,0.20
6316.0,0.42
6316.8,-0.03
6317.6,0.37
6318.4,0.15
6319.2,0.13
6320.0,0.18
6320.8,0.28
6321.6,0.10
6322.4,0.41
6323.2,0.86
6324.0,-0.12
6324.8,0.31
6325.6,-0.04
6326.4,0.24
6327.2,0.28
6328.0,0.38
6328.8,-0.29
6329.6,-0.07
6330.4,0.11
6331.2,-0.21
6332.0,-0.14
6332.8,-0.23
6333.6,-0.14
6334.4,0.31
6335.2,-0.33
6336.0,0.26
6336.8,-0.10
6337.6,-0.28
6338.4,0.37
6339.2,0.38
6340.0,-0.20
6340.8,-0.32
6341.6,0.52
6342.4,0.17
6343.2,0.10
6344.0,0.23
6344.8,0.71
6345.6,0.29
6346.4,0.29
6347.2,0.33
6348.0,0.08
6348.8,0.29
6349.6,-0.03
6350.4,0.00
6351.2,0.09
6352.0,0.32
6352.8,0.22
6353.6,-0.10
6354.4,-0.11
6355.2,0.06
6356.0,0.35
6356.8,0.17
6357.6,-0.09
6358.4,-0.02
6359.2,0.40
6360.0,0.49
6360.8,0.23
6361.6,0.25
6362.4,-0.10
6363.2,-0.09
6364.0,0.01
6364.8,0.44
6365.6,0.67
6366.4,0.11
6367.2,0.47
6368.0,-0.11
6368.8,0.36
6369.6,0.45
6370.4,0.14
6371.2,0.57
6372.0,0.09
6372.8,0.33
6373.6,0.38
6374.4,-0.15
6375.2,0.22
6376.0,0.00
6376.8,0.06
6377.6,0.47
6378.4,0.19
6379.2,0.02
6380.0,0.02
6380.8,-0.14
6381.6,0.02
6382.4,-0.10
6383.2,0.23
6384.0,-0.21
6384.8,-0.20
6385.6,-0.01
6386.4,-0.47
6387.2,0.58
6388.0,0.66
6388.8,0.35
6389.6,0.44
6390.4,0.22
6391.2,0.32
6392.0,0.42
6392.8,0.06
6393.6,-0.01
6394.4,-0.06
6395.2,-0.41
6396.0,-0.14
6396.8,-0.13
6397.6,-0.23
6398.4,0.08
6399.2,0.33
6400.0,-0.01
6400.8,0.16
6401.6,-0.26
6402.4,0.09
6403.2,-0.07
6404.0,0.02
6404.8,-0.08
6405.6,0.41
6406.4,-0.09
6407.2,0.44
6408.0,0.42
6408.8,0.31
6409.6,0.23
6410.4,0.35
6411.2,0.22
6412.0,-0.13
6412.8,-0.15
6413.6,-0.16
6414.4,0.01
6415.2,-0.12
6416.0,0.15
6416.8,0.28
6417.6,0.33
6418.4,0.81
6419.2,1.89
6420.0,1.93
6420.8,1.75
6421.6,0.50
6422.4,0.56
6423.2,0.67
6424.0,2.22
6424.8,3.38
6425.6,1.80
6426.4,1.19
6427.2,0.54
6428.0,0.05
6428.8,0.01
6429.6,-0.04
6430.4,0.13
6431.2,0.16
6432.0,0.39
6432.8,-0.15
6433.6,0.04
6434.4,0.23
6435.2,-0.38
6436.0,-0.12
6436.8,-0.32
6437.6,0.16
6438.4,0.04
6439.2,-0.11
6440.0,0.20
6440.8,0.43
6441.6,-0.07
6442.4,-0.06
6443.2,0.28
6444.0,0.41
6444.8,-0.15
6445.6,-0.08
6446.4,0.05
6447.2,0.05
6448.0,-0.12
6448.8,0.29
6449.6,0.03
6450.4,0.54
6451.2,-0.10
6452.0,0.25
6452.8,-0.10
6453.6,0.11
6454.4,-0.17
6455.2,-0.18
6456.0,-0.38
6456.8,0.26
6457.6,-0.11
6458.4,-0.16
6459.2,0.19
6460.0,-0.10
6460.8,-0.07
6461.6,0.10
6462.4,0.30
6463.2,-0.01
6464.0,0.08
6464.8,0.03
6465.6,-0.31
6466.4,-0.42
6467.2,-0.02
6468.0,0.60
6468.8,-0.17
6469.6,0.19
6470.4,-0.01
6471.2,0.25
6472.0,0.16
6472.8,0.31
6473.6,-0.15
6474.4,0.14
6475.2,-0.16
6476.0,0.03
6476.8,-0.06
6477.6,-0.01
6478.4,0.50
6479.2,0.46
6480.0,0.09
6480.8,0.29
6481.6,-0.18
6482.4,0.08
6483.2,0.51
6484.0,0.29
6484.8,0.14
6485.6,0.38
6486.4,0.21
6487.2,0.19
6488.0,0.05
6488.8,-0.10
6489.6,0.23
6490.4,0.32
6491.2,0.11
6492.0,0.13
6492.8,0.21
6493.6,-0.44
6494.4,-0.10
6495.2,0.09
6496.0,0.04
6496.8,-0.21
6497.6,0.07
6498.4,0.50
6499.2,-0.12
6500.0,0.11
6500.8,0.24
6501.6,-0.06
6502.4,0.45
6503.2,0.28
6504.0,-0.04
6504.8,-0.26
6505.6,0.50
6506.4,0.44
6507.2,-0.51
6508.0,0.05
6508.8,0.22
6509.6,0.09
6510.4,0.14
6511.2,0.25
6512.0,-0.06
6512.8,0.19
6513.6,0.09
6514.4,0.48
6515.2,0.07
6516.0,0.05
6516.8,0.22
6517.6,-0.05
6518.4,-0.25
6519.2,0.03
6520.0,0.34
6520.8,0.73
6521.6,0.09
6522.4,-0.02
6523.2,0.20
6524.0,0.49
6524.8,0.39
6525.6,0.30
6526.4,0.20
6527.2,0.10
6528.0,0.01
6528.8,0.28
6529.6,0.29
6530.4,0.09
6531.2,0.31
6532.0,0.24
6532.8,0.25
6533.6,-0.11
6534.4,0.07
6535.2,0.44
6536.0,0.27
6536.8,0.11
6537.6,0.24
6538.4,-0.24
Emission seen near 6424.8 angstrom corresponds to [O II] 3727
